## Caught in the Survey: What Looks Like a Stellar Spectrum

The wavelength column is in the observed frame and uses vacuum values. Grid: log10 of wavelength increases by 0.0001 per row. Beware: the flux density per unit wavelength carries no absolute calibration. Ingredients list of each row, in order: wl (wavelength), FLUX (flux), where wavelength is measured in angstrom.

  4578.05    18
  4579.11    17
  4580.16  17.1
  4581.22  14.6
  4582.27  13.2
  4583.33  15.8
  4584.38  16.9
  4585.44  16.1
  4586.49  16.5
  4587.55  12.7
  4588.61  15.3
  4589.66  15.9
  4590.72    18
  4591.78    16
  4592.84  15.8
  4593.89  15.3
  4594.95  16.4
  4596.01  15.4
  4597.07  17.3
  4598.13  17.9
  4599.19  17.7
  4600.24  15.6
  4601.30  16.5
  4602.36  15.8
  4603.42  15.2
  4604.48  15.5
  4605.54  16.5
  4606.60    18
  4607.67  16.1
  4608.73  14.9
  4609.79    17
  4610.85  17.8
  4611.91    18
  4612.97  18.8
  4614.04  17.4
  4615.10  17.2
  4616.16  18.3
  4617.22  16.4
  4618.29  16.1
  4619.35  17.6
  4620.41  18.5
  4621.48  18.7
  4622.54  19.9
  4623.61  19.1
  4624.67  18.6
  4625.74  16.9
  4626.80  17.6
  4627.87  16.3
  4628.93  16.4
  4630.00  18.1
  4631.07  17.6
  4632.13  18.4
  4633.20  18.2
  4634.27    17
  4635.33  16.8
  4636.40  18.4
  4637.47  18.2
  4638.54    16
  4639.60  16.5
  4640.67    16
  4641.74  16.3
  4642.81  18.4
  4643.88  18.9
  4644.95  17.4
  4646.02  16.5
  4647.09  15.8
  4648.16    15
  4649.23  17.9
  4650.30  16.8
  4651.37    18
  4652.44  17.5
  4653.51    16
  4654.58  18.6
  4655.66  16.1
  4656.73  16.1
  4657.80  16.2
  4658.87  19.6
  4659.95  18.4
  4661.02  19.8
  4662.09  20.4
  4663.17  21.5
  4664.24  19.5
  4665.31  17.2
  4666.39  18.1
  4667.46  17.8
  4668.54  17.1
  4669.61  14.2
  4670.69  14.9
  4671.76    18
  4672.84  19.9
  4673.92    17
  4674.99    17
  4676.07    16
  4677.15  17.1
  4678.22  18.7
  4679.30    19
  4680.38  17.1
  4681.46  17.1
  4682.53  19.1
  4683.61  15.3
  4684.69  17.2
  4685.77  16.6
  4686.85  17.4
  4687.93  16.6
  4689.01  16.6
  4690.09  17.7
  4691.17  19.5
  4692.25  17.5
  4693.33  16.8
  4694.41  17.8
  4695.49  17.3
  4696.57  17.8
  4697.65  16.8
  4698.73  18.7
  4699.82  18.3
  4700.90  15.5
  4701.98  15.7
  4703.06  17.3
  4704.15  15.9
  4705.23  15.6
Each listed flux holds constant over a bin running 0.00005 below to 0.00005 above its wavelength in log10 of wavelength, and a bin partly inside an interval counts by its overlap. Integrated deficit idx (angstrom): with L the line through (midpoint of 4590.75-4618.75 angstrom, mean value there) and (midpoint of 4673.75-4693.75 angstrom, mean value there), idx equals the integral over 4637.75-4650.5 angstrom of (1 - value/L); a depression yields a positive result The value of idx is 0.1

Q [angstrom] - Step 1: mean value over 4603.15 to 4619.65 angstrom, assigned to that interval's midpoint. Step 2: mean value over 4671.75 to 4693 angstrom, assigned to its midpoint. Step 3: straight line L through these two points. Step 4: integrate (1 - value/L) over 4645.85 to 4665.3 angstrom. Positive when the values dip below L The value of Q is -0.5 angstrom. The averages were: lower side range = 16.9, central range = 17.8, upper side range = 17.5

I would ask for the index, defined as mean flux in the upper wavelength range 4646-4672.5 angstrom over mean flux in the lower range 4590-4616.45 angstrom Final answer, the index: 1.0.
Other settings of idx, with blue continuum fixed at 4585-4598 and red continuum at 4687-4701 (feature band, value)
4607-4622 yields -0.96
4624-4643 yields -0.83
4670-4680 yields -0.13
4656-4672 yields -0.79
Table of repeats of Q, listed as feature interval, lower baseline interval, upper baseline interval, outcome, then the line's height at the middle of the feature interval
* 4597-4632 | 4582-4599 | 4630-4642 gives -1.25 angstrom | 16.7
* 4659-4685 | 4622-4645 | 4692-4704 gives -0.74 angstrom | 17.3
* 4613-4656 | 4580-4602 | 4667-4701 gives -2.09 angstrom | 16.6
